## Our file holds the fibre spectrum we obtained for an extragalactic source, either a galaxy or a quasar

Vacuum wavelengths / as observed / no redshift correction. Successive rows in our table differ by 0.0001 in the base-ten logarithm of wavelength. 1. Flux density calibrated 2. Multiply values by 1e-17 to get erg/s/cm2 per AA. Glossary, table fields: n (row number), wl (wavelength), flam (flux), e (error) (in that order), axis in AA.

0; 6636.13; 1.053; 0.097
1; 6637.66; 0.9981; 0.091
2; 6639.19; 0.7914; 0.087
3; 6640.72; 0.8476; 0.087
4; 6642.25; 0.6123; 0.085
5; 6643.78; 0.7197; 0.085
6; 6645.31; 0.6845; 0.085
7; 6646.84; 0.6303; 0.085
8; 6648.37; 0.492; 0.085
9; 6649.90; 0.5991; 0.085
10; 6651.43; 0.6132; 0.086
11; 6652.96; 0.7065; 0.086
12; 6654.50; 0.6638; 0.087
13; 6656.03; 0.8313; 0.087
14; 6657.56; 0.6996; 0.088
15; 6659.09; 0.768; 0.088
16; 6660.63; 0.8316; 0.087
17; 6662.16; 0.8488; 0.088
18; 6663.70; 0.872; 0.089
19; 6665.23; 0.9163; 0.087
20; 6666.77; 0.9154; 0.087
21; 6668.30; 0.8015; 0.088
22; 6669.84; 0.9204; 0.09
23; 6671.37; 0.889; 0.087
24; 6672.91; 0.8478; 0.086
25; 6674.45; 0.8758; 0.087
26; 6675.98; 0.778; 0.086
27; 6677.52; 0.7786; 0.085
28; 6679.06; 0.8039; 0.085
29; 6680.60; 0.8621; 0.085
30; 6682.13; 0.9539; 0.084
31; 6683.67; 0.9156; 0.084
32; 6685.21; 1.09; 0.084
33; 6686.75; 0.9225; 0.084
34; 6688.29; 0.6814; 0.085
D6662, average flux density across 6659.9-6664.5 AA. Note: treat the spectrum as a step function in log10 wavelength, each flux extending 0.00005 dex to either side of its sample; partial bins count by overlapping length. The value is 0.852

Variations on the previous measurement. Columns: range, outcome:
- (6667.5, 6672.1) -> 0.872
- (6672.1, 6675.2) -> 0.86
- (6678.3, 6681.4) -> 0.836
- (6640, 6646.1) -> 0.715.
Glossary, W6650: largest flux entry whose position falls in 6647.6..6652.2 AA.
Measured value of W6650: 0.6132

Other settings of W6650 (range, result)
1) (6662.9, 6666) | 0.9163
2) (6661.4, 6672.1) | 0.9204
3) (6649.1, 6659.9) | 0.8313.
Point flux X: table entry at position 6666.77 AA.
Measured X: 0.9154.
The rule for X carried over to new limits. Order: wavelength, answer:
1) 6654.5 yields 0.6638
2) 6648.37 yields 0.492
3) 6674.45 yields 0.8758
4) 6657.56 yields 0.6996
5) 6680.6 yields 0.8621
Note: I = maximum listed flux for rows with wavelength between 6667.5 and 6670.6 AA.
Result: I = 0.9204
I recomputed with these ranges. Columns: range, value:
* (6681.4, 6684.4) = 0.9539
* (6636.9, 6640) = 0.9981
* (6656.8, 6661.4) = 0.8316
